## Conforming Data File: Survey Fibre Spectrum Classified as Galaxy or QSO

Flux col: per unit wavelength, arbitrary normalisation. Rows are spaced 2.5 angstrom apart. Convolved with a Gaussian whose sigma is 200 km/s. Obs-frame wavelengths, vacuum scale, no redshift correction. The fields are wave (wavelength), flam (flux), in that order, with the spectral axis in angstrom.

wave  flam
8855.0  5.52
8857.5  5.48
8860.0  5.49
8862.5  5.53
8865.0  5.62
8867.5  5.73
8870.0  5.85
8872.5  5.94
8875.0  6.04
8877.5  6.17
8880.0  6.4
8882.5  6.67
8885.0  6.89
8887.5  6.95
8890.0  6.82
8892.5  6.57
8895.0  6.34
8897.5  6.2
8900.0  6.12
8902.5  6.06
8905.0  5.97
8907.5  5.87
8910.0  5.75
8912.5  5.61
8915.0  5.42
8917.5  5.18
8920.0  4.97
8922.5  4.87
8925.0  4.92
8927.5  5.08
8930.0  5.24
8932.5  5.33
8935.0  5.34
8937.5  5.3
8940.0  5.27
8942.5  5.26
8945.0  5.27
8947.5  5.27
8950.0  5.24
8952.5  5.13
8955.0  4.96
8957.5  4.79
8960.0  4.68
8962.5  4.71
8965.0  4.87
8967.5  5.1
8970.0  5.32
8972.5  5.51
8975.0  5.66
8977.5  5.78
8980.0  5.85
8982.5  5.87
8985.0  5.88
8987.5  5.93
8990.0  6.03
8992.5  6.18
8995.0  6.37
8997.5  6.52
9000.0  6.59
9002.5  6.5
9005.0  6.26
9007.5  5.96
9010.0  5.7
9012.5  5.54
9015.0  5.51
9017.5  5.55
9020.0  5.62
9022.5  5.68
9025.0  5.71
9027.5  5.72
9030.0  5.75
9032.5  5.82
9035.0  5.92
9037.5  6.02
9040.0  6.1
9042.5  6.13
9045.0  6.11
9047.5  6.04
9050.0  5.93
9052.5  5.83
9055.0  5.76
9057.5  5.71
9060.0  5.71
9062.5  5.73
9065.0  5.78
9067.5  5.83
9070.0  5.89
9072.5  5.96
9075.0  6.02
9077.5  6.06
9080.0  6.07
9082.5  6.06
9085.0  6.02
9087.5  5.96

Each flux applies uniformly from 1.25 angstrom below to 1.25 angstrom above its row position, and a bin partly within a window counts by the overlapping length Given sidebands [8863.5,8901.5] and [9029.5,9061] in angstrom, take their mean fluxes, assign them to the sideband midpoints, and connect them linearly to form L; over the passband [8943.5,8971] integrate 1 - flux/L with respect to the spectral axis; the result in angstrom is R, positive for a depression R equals 4.87 angstrom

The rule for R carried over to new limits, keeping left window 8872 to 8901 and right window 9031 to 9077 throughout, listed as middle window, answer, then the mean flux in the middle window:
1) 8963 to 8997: 2.36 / 5.71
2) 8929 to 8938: 1.41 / 5.3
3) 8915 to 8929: 2.84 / 5.05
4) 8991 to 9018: -0.04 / 6.08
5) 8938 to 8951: 2.06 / 5.26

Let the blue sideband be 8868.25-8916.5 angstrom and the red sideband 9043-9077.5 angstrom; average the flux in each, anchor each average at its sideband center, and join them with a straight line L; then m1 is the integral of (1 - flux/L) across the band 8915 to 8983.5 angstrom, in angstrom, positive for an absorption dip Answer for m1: 9.7 angstrom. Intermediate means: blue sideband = 6.18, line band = 5.22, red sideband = 5.88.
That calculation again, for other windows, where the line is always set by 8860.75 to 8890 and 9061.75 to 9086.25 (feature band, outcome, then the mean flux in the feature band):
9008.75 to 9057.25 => 1.5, 5.81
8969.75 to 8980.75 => 0.8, 5.64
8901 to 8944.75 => 5.3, 5.38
